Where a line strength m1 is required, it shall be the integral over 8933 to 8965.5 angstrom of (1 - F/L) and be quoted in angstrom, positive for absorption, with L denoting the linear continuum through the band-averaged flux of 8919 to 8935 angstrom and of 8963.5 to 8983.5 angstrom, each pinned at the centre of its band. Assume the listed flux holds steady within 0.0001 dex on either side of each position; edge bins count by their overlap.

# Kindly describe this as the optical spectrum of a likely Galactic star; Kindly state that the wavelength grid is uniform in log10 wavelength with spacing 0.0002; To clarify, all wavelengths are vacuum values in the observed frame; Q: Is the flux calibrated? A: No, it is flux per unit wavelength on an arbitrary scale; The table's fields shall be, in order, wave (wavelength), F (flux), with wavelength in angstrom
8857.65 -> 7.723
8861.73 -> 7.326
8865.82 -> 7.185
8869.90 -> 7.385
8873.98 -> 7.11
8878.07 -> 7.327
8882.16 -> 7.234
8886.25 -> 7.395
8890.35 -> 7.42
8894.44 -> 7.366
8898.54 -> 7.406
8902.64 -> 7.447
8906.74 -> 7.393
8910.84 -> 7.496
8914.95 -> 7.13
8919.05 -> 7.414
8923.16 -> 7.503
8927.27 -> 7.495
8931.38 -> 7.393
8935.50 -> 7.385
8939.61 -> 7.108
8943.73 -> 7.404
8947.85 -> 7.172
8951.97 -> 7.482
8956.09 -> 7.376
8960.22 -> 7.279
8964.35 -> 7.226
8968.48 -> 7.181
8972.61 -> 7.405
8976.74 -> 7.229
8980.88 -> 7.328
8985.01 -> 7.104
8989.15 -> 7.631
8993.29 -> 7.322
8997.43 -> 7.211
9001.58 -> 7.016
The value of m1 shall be 0.25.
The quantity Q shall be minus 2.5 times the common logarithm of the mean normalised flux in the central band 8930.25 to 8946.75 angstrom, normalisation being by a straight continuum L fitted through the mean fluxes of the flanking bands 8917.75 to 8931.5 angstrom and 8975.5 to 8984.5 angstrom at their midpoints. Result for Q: 0.015 mag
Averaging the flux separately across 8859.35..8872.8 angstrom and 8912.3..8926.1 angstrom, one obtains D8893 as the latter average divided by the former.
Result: 1.0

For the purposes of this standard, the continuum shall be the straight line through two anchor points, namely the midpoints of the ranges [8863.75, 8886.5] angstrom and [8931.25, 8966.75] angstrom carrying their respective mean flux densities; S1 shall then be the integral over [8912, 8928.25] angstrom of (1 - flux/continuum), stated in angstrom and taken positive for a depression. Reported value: -0.2 angstrom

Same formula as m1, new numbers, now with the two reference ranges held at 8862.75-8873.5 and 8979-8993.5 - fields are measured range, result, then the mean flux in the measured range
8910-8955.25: -0.3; 7.36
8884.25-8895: -0.2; 7.4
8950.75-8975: 0.1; 7.32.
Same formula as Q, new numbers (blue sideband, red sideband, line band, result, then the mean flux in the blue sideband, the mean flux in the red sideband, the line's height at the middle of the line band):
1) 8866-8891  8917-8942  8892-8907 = -0.01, 7.3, 7.38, 7.33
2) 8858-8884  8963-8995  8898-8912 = -0.02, 7.29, 7.31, 7.3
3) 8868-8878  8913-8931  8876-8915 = -0.01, 7.26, 7.39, 7.32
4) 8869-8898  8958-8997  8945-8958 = -0.01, 7.32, 7.3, 7.3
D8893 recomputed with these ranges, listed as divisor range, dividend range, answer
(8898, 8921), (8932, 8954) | 0.99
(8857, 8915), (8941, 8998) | 0.99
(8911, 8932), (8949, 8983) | 0.99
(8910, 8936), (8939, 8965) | 0.99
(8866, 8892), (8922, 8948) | 1.01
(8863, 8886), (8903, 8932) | 1.02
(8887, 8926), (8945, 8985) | 0.99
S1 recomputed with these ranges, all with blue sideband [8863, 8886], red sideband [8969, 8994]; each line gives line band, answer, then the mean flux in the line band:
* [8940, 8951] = 0.0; 7.28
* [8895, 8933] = -0.6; 7.41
